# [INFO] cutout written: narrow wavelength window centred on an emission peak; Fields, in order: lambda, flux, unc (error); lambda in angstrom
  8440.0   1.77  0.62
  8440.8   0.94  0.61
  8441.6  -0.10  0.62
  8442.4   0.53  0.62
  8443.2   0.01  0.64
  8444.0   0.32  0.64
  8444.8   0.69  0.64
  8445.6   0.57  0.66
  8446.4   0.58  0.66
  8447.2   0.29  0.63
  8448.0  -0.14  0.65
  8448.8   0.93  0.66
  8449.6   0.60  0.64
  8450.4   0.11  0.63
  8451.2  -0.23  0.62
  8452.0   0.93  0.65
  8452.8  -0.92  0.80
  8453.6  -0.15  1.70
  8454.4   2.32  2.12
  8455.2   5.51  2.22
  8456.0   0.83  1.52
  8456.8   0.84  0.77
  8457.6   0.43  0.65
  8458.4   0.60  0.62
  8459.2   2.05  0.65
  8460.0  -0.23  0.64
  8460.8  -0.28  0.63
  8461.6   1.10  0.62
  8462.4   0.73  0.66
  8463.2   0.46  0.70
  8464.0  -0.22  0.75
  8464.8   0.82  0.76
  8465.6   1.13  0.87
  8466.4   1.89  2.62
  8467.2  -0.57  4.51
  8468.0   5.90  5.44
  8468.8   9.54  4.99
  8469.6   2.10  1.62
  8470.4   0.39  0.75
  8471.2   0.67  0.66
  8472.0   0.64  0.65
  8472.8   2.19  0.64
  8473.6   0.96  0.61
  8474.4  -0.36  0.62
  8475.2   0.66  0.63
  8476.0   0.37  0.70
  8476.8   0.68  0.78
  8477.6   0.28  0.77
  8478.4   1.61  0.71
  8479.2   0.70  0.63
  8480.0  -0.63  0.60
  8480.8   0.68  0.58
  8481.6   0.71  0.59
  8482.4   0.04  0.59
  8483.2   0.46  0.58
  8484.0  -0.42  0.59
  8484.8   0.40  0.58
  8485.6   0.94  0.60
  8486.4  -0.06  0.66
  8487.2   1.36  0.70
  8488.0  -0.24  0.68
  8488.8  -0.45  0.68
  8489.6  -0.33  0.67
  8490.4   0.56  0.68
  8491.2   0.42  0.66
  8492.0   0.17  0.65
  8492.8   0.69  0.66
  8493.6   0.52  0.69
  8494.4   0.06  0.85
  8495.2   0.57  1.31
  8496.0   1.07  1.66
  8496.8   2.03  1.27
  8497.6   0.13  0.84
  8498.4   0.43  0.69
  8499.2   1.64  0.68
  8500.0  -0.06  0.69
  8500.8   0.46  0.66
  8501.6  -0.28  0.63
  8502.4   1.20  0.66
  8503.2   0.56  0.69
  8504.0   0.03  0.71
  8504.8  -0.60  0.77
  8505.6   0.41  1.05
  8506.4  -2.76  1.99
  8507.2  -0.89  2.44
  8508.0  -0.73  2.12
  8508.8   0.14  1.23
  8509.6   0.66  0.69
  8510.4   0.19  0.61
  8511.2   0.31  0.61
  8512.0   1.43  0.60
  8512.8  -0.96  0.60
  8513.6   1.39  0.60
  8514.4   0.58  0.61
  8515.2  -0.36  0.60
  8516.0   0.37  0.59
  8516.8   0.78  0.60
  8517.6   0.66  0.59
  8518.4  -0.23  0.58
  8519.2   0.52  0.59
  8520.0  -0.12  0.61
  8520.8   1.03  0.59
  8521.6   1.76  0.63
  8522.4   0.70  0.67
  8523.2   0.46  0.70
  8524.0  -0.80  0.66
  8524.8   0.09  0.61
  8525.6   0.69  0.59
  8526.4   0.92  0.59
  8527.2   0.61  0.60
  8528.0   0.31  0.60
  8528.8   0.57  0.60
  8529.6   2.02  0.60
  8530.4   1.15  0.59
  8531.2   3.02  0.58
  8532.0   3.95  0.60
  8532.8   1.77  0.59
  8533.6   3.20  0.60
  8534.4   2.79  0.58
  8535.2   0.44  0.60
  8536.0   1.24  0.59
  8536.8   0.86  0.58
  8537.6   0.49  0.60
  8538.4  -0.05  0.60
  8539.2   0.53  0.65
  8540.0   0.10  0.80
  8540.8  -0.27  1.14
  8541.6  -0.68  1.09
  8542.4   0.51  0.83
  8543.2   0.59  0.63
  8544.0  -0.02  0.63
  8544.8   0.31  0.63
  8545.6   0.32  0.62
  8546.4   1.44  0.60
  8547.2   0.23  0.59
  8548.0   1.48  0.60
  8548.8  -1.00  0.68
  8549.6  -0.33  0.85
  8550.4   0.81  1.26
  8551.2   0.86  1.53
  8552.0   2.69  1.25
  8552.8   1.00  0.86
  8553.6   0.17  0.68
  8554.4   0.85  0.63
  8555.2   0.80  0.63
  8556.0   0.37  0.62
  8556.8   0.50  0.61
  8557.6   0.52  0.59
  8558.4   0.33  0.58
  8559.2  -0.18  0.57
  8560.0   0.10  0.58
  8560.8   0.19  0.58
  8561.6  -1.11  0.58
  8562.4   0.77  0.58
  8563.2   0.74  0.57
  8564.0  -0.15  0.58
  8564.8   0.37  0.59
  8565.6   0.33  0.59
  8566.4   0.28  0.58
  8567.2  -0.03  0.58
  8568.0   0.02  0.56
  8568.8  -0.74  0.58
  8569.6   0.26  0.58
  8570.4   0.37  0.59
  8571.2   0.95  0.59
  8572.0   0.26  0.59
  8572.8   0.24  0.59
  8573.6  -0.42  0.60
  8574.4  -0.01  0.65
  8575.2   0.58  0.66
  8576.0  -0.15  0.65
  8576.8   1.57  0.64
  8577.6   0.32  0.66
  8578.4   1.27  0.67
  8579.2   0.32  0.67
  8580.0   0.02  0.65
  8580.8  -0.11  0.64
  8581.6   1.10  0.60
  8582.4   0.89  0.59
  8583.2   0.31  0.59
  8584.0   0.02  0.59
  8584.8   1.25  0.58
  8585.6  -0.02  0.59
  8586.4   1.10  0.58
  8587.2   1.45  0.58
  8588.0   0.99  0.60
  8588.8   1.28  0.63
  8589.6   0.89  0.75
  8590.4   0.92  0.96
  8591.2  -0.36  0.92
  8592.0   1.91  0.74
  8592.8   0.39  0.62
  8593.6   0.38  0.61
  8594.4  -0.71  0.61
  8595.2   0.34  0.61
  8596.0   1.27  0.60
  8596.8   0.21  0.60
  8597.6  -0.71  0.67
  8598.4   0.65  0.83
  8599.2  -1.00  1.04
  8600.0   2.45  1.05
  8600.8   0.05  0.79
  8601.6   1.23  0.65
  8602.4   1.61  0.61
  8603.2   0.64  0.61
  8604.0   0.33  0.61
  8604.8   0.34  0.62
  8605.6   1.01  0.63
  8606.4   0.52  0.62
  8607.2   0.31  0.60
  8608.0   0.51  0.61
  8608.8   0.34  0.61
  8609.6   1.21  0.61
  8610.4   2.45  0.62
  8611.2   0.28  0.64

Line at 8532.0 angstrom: H-gamma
